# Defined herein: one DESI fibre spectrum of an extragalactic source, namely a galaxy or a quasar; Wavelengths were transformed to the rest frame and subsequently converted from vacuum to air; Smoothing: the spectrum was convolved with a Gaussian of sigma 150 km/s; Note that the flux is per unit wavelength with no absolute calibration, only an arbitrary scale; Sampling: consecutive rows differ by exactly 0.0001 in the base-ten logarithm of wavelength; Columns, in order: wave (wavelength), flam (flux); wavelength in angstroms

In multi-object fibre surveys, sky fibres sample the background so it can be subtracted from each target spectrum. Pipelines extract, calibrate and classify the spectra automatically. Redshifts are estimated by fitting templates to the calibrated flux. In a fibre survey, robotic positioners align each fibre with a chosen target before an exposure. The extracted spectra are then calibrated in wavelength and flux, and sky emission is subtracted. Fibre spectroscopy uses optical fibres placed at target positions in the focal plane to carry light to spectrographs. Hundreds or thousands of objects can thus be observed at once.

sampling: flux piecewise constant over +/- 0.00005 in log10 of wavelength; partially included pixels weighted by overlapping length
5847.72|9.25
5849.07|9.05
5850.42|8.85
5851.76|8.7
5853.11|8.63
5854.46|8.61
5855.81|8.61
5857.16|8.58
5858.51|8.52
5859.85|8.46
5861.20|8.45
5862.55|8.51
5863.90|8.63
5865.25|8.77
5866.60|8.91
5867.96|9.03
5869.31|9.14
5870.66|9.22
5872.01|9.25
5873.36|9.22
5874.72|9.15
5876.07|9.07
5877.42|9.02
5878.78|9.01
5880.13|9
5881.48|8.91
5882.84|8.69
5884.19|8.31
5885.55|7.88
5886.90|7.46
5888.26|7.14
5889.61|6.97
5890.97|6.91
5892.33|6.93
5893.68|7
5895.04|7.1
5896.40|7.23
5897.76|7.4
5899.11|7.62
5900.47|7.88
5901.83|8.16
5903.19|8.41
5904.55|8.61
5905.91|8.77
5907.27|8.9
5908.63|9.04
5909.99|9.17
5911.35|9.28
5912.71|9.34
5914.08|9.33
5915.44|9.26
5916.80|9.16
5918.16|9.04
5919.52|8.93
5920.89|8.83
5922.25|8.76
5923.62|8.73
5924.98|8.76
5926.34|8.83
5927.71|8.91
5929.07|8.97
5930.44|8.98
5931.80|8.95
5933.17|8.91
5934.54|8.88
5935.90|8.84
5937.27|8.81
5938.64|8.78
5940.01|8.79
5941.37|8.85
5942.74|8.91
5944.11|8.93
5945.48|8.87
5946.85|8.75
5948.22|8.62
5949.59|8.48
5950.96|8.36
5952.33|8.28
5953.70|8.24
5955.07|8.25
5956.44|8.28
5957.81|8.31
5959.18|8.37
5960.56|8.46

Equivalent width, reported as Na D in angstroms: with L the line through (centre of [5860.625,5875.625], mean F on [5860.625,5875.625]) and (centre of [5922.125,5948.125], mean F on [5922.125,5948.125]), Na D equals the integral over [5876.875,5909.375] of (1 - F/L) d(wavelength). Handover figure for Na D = 3.3 angstroms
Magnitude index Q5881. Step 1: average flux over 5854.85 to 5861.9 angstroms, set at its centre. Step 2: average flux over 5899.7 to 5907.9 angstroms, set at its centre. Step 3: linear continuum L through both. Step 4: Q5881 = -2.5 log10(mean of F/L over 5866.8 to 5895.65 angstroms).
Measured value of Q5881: 0.02 mag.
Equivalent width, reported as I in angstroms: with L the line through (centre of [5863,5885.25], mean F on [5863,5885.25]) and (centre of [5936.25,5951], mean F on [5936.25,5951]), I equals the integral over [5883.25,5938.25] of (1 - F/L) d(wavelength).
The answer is 2.6 angstroms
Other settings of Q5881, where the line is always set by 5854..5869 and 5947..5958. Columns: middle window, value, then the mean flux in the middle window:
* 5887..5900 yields 0.192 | 7.17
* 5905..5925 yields -0.066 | 9.02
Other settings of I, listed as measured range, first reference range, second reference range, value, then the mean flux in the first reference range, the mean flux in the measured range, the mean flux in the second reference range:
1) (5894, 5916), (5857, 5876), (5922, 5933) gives 1.1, 8.86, 8.44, 8.87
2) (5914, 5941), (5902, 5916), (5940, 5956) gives -0.4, 8.97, 8.92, 8.6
